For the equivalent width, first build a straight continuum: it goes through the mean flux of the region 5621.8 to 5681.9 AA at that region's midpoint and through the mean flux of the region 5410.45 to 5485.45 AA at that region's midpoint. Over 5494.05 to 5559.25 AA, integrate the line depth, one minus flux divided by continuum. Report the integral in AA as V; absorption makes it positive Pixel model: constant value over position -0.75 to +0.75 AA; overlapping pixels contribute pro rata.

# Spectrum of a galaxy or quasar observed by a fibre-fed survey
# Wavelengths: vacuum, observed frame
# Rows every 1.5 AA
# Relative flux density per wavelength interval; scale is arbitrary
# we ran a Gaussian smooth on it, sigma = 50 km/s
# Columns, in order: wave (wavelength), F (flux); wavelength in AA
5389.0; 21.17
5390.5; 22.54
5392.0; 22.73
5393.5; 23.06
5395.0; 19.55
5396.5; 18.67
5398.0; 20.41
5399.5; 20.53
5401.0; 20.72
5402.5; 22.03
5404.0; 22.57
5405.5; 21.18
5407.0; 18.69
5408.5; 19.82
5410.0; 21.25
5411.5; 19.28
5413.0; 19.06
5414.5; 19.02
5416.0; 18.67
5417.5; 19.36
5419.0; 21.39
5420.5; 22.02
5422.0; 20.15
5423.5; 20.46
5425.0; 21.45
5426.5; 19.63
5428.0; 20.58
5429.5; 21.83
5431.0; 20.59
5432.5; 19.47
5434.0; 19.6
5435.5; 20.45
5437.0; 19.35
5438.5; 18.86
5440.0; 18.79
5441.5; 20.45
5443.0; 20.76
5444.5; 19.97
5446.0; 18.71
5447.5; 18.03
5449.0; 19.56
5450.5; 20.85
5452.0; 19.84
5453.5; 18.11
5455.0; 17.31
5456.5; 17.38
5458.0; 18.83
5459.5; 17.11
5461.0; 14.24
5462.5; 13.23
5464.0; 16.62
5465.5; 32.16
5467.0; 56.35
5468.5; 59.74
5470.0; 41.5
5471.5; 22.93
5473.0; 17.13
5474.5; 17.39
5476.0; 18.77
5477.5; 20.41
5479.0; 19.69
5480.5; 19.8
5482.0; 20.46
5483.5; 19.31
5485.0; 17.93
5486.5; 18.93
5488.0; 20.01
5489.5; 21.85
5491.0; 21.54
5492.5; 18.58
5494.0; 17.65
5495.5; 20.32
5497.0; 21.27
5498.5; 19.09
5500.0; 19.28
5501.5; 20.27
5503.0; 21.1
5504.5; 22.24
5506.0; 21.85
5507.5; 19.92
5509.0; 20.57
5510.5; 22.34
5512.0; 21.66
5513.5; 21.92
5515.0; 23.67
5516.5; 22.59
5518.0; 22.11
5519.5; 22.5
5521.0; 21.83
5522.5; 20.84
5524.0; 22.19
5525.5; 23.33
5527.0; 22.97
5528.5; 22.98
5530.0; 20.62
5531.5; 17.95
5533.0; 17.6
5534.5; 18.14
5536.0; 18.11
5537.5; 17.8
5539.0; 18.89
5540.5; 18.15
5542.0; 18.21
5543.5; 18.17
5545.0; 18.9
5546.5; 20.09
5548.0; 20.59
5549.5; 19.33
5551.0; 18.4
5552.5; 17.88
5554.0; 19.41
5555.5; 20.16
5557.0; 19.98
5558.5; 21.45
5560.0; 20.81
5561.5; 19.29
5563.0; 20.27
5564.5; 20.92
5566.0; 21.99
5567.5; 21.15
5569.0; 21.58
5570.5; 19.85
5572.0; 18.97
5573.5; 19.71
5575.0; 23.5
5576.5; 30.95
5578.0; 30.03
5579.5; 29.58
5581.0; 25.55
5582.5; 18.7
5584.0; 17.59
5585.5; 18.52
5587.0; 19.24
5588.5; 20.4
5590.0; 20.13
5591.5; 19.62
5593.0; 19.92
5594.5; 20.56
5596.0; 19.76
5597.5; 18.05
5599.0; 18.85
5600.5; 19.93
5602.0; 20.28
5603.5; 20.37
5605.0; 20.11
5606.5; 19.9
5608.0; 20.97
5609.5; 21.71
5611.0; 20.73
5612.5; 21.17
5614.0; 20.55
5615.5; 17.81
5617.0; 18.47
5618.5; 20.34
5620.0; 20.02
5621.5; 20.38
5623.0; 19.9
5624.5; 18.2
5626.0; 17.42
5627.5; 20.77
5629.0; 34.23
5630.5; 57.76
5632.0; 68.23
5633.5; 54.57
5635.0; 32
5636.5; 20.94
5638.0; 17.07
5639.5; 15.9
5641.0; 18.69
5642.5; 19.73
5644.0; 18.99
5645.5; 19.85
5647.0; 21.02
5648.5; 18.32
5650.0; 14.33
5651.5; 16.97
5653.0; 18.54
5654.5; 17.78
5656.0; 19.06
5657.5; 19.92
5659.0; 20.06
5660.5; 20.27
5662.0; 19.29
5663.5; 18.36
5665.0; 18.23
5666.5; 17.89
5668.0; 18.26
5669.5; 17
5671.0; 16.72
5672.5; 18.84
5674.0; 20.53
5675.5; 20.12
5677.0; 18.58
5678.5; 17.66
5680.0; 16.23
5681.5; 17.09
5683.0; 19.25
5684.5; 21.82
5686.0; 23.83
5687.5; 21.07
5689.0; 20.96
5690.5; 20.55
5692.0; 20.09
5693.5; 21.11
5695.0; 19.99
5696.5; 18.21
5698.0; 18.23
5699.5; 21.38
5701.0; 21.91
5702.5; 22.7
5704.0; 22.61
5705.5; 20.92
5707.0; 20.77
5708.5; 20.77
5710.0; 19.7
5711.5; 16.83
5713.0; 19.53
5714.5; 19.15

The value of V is 4.4 AA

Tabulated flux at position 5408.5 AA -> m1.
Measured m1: 19.82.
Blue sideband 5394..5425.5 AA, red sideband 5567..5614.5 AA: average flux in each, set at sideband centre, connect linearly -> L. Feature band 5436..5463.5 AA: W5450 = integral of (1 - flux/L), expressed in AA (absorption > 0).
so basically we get 2.80 AA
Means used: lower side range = 20.3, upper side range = 21.2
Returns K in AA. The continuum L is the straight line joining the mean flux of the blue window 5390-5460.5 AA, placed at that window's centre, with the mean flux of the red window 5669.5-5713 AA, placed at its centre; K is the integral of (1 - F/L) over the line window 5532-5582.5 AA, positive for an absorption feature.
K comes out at -2.0 AA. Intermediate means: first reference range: 20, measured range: 20.7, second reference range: 19.9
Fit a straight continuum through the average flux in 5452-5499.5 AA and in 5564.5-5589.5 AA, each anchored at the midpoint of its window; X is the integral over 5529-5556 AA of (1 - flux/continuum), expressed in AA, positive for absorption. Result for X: 4.2 AA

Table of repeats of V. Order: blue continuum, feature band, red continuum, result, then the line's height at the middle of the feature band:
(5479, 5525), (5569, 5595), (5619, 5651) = 2.1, 23.9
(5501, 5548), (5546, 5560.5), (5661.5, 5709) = 0.5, 20.5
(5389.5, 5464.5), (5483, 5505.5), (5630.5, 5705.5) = 0.3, 20.2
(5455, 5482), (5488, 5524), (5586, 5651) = 4.6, 24.2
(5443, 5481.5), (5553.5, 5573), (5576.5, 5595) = 1.5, 22.2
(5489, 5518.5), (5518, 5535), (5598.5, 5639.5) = 0.5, 21.8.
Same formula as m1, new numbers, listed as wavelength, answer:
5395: 19.55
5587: 19.24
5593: 19.92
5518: 22.11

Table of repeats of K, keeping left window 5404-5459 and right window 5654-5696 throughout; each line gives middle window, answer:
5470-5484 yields -0.74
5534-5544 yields 0.69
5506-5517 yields -1.22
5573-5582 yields -3.25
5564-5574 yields -0.56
